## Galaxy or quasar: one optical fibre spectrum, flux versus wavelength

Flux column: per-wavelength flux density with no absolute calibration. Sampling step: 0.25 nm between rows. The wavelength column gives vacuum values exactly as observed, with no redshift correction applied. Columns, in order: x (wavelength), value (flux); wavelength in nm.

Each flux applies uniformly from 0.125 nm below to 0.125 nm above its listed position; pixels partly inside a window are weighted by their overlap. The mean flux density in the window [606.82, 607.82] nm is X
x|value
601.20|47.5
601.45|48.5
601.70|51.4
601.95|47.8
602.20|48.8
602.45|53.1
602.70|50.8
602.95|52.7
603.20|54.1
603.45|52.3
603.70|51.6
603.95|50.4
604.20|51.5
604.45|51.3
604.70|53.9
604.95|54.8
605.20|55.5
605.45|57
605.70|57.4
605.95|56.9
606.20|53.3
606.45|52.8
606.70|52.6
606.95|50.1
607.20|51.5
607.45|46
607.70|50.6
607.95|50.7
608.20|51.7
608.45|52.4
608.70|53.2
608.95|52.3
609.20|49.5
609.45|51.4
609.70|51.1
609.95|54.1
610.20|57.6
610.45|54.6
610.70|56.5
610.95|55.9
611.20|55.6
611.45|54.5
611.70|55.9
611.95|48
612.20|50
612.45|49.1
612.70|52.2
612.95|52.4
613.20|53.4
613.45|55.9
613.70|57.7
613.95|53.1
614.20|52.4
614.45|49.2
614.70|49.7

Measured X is 49.6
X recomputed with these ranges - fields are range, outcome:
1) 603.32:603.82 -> 52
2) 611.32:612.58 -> 51.5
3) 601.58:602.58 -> 50.3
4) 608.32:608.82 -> 52.8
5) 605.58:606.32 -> 55.9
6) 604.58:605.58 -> 55.3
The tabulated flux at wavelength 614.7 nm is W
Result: 49.7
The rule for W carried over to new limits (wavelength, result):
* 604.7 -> 53.9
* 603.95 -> 50.4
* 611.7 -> 55.9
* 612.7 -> 52.2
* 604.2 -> 51.5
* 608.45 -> 52.4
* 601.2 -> 47.5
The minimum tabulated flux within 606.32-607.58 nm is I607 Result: 46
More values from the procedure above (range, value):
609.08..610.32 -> 49.5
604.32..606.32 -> 51.3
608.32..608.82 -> 52.4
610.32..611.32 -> 54.6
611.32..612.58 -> 48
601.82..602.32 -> 47.8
